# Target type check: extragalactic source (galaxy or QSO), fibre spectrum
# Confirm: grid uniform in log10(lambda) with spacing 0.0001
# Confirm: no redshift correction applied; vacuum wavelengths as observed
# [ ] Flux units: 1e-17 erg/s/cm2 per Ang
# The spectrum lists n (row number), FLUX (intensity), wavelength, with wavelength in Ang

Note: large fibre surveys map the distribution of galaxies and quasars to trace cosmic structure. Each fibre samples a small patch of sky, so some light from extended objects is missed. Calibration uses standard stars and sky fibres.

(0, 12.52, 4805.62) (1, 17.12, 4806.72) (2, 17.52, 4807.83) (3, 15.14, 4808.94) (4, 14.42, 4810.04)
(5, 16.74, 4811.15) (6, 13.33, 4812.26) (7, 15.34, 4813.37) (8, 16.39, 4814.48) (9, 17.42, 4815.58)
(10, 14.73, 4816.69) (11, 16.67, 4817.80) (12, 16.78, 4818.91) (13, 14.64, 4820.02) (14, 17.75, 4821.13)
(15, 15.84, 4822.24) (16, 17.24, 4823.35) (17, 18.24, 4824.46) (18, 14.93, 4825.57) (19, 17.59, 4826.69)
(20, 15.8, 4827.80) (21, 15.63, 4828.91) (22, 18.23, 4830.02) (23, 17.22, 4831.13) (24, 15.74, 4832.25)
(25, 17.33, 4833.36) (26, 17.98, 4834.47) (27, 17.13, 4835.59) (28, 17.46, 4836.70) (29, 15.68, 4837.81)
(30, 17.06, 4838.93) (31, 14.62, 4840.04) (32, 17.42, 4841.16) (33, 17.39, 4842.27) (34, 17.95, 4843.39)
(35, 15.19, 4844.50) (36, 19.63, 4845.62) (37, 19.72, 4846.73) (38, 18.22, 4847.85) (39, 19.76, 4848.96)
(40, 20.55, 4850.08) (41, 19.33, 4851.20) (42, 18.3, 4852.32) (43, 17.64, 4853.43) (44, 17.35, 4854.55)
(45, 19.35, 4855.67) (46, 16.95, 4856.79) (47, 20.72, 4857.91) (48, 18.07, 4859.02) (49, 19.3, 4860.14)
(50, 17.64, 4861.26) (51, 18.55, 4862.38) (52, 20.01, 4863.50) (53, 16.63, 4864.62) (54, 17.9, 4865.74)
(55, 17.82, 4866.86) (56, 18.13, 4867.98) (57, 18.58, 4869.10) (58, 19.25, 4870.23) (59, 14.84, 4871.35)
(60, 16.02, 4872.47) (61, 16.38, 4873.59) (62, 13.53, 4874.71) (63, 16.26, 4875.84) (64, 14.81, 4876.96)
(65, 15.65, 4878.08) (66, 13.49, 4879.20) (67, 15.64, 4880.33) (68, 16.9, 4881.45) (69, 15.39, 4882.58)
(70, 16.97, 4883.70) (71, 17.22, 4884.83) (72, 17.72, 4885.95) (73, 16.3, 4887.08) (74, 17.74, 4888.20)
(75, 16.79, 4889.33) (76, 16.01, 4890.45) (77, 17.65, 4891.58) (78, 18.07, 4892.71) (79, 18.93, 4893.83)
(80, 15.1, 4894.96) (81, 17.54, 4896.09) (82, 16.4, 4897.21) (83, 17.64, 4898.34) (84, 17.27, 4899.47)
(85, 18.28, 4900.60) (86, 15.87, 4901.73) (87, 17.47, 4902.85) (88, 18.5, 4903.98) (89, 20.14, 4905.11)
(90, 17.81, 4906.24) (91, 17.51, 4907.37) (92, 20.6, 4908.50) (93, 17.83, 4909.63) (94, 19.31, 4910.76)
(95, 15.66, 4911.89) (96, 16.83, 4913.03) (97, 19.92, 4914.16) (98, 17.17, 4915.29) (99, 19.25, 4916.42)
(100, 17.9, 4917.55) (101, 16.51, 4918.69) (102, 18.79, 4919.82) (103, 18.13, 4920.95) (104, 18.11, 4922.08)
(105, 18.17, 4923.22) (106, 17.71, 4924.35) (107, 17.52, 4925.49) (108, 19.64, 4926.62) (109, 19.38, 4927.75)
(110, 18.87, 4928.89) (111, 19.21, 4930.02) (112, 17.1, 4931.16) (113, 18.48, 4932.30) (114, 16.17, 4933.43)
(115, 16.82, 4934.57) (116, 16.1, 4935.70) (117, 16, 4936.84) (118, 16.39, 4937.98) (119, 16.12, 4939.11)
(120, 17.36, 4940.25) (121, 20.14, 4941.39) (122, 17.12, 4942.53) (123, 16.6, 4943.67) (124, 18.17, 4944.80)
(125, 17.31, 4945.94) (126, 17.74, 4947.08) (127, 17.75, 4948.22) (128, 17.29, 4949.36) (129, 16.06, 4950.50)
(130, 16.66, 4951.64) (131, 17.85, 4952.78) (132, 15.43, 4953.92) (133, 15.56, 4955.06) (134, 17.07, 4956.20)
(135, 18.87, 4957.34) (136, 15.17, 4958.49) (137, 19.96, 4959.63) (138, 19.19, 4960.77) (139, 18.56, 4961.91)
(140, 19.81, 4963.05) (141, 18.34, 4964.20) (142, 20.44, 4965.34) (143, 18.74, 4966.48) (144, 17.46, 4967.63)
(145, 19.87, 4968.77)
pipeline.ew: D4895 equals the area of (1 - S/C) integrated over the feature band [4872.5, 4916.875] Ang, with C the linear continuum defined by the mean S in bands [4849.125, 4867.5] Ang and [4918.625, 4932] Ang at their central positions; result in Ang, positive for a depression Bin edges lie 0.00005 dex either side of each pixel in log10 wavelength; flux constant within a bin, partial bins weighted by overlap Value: 3.2 Ang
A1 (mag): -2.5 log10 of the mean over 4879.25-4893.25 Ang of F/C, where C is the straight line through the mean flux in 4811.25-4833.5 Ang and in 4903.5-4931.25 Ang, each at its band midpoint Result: 0.06 mag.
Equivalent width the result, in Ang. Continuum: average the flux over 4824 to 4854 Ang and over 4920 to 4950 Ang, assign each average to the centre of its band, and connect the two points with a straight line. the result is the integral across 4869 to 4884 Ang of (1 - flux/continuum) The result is 1.4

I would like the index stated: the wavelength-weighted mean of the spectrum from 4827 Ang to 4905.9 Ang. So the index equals 17.3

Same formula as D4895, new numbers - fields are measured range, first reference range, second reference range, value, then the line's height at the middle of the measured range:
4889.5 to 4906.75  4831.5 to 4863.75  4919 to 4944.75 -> 0.3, 17.8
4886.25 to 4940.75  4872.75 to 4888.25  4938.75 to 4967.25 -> -3.0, 16.8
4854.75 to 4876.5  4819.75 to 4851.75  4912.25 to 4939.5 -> -0.3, 17.5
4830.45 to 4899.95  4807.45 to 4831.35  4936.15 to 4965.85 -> -2.6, 16.7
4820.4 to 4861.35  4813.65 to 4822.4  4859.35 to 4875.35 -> -1.9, 16.8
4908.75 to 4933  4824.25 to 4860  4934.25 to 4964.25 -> -1.0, 17.4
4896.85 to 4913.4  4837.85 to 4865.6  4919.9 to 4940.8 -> 0.0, 17.8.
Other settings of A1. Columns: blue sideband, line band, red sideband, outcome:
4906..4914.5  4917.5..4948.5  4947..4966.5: 0.017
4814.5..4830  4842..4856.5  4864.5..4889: -0.124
